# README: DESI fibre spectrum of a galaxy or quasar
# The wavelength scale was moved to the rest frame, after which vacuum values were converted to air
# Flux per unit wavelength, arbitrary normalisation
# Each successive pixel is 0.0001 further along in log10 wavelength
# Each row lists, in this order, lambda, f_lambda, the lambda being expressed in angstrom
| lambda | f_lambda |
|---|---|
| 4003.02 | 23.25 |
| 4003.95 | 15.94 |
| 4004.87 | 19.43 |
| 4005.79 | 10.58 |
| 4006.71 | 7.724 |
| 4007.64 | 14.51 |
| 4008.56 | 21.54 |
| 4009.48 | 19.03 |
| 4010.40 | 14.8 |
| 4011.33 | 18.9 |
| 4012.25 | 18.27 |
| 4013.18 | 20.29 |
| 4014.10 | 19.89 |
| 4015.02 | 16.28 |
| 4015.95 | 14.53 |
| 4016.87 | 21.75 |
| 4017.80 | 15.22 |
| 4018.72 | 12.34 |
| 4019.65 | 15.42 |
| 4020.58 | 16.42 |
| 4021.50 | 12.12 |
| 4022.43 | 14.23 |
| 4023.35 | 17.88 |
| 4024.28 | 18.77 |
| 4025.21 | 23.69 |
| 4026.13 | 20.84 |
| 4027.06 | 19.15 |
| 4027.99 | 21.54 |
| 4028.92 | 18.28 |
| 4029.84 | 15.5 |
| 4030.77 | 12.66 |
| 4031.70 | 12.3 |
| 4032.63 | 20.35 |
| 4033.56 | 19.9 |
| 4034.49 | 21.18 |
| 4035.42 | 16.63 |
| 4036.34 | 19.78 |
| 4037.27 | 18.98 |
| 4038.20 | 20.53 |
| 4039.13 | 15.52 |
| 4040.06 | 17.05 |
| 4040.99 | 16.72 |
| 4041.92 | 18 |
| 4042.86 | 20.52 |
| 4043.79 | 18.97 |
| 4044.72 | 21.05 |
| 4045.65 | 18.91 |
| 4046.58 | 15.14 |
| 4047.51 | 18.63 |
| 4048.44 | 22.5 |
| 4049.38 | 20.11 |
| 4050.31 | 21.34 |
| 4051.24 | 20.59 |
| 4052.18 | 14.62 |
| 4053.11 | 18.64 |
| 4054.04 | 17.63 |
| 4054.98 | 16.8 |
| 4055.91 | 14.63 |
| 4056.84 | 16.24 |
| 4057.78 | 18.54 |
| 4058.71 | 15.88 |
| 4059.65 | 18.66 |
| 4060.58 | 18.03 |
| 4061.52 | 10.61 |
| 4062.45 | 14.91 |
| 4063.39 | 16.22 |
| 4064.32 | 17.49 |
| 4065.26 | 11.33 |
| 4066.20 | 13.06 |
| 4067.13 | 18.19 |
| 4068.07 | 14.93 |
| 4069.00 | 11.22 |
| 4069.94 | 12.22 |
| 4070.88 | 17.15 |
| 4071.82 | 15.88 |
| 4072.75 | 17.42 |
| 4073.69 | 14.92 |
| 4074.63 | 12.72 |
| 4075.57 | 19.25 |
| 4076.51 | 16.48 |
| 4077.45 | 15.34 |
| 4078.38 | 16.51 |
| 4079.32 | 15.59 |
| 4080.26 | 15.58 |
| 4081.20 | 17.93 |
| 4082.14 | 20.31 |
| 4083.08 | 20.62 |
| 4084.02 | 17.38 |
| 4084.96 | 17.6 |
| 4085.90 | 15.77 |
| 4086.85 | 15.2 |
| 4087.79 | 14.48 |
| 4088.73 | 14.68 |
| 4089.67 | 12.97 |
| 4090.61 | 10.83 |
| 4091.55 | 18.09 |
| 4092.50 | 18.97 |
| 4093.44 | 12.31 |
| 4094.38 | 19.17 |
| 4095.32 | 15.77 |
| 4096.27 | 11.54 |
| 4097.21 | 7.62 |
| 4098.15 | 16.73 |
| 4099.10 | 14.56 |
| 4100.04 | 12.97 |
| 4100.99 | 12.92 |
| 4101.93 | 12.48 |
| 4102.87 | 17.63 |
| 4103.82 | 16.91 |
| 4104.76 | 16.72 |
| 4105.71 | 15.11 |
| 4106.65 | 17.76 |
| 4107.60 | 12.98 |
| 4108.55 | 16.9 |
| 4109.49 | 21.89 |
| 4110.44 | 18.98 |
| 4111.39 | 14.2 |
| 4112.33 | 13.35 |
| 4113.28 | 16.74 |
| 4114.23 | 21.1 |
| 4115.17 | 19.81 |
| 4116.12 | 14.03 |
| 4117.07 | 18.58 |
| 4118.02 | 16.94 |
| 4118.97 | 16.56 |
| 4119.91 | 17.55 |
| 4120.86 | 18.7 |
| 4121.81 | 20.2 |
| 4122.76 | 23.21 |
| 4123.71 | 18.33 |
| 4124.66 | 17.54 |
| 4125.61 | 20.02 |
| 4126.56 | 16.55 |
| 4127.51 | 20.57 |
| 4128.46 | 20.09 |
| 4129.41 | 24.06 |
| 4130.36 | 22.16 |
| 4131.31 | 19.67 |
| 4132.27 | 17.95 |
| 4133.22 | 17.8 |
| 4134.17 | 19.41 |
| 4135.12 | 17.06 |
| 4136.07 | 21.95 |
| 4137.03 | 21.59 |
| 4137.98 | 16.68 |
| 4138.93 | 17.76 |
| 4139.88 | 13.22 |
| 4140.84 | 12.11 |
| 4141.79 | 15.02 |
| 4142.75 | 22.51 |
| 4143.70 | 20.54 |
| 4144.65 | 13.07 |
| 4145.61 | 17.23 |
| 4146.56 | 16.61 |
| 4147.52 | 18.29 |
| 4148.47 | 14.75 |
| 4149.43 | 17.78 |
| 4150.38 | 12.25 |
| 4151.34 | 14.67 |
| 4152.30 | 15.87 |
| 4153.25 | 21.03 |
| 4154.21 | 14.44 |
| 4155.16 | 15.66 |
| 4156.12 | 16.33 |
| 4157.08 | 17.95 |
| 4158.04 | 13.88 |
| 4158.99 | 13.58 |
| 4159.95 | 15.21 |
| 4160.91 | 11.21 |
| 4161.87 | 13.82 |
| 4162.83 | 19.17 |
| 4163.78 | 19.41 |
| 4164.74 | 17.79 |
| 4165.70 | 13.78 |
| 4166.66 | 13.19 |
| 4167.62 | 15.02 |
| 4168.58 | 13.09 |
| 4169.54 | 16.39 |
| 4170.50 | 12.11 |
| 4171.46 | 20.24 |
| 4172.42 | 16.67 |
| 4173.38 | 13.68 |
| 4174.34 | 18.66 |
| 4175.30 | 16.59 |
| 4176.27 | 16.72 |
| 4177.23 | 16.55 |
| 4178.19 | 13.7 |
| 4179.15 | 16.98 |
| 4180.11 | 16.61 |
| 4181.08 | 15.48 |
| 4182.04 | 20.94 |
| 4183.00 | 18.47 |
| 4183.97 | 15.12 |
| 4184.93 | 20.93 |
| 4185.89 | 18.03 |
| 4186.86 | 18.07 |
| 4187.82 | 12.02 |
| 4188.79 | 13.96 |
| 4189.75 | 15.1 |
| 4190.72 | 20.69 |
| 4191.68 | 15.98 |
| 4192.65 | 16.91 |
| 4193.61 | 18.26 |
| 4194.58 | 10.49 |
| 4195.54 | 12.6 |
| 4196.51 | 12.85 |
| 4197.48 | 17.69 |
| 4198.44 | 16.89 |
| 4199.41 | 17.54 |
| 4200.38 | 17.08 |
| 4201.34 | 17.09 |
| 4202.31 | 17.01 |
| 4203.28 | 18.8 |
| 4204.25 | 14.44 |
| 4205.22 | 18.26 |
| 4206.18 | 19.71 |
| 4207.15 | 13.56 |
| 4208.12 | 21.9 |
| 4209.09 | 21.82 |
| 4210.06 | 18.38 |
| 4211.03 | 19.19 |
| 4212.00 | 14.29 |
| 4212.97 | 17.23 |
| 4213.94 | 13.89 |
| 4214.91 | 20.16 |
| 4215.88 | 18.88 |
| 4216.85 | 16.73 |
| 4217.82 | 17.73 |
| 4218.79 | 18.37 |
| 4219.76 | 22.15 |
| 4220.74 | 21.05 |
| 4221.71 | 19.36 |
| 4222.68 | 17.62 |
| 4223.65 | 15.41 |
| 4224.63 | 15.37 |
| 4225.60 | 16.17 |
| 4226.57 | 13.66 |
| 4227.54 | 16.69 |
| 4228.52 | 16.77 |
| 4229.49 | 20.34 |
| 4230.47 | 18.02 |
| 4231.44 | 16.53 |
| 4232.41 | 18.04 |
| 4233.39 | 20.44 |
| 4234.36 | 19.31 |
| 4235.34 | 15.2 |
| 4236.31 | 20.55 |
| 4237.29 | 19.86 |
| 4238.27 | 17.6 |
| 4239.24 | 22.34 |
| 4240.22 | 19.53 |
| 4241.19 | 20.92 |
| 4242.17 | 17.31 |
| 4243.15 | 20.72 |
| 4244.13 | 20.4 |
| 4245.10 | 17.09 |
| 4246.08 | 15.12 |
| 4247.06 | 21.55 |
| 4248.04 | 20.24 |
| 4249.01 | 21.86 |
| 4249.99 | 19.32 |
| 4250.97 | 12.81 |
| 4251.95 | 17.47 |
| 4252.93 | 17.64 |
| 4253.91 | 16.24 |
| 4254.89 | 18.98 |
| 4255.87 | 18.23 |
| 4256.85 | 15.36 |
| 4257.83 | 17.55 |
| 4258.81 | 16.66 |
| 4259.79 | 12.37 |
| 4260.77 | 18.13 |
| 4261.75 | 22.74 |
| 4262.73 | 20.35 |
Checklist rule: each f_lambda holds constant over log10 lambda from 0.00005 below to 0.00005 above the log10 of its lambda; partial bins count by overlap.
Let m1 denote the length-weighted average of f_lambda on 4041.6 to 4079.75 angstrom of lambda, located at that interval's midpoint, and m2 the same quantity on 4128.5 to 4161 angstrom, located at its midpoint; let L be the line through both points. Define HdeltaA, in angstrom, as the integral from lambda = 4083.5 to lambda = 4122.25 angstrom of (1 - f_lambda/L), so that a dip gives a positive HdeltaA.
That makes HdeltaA 2.2 angstrom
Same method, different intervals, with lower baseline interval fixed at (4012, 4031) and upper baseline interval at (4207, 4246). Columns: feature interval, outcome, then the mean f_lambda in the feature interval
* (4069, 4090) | 1.87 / 16.1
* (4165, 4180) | 2.02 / 15.6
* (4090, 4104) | 2.56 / 14.5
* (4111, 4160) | 0.91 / 17.6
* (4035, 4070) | 0.75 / 17.2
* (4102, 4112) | 0.62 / 16.7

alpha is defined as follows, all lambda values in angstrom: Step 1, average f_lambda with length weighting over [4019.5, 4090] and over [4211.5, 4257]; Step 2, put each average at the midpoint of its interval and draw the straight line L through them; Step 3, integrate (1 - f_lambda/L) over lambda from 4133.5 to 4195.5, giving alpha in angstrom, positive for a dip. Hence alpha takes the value 4.7 angstrom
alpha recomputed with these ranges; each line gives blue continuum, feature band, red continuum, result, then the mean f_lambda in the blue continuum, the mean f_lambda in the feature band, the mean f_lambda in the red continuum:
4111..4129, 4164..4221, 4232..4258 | 4.87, 18.2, 16.8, 18.6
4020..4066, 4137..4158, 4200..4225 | 1.61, 17.6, 16.4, 17.9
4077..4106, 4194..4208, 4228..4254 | 1.30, 15.5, 16.2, 18.7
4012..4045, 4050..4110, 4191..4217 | 5.90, 17.8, 15.9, 17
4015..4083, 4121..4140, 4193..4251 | -2.10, 17.1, 19.4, 17.9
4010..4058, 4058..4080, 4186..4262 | 2.98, 17.9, 15.4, 17.6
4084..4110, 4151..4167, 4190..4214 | 0.50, 15.3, 15.7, 16.9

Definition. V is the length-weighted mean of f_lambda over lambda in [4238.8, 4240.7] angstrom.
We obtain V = 20.9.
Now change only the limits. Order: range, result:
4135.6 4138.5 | 20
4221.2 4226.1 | 16.8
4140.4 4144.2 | 17.6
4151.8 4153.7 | 18.4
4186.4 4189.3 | 14.7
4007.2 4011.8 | 17.8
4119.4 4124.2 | 19.6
